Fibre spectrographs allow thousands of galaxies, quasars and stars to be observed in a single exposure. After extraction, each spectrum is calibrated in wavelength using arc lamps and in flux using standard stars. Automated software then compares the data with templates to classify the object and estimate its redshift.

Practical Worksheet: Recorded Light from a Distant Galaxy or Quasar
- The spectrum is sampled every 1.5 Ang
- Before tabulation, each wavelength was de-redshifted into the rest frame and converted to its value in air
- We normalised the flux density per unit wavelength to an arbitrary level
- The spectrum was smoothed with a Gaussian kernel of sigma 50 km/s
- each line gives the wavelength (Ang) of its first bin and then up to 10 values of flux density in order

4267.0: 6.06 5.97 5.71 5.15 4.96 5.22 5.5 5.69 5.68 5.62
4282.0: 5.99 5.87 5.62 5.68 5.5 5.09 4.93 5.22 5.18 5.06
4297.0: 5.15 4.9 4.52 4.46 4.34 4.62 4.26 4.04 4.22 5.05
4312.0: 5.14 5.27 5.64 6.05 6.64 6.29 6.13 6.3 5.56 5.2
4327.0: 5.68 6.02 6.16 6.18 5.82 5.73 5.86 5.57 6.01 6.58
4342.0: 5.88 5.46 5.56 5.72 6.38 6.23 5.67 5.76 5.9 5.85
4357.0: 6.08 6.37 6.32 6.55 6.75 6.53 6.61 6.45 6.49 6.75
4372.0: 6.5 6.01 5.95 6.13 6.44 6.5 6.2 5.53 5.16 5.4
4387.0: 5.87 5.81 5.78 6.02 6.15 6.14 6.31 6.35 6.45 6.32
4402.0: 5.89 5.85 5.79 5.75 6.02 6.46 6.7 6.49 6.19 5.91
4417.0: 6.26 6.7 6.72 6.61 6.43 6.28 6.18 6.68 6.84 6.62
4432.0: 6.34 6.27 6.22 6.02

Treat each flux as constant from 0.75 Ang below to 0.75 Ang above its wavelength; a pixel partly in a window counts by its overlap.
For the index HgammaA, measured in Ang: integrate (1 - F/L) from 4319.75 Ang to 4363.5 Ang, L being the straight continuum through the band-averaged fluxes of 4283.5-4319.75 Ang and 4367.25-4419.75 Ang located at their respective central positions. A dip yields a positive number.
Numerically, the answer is -3.25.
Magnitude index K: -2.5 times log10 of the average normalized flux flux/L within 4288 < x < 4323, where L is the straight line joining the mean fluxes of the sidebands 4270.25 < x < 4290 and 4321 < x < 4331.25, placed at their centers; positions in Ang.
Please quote 0.11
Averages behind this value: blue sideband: 5.52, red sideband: 5.86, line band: 5.15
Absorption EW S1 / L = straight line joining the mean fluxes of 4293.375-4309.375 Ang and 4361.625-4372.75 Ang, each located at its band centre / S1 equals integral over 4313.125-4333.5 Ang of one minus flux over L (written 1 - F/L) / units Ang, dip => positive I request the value -2.6 Ang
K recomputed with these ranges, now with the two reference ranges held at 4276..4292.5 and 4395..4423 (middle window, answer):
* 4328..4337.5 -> -0.019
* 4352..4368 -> -0.054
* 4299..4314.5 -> 0.226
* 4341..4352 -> 0.009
